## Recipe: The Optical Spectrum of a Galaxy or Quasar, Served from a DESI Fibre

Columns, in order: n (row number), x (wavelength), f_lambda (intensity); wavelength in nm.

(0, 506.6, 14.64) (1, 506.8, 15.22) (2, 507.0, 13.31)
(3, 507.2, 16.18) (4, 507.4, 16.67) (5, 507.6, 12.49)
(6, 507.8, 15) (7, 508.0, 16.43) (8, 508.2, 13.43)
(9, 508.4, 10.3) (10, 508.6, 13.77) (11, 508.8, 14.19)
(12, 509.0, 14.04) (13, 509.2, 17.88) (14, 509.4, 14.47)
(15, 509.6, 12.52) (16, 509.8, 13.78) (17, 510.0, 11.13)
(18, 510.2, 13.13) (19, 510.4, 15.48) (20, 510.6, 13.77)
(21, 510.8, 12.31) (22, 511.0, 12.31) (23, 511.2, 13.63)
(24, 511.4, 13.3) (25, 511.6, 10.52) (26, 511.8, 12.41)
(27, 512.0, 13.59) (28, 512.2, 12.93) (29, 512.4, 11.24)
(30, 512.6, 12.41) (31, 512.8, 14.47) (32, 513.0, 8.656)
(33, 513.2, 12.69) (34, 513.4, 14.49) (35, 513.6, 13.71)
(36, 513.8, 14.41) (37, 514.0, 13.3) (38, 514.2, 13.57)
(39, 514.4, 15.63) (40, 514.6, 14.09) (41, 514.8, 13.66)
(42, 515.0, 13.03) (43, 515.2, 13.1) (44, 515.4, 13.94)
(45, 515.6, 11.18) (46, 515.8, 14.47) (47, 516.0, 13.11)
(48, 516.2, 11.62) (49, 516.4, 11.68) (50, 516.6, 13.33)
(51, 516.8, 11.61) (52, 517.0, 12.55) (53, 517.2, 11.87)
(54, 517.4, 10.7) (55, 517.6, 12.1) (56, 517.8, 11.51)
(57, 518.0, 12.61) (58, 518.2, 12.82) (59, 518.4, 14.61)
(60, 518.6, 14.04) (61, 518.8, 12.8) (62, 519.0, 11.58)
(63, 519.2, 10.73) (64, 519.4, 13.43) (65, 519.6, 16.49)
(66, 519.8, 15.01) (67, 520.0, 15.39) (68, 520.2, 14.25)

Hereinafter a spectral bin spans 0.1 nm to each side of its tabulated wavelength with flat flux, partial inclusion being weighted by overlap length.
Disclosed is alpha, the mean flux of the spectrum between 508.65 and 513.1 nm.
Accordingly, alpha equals 13.1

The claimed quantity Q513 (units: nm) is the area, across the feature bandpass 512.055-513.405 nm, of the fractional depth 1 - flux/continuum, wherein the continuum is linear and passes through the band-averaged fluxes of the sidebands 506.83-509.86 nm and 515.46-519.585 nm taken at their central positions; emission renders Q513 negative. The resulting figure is 0.12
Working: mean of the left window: 14.3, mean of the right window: 12.5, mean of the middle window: 12.3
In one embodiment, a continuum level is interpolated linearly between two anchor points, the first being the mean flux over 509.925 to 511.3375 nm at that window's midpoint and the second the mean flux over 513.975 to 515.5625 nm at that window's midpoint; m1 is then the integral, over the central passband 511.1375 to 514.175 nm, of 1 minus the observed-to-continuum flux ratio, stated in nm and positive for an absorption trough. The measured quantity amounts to 0.14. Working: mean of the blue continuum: 13.1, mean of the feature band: 12.8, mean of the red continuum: 13.7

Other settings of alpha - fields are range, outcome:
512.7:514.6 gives 13.5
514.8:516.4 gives 12.9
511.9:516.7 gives 13.1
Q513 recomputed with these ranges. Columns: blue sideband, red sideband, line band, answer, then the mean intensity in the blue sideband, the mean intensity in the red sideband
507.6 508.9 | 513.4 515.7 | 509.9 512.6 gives 0.189 nm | 13.7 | 13.6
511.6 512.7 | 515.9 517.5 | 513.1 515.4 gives -0.299 nm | 12.3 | 12.1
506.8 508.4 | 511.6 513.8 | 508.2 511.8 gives 0.090 nm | 14.5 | 12.6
